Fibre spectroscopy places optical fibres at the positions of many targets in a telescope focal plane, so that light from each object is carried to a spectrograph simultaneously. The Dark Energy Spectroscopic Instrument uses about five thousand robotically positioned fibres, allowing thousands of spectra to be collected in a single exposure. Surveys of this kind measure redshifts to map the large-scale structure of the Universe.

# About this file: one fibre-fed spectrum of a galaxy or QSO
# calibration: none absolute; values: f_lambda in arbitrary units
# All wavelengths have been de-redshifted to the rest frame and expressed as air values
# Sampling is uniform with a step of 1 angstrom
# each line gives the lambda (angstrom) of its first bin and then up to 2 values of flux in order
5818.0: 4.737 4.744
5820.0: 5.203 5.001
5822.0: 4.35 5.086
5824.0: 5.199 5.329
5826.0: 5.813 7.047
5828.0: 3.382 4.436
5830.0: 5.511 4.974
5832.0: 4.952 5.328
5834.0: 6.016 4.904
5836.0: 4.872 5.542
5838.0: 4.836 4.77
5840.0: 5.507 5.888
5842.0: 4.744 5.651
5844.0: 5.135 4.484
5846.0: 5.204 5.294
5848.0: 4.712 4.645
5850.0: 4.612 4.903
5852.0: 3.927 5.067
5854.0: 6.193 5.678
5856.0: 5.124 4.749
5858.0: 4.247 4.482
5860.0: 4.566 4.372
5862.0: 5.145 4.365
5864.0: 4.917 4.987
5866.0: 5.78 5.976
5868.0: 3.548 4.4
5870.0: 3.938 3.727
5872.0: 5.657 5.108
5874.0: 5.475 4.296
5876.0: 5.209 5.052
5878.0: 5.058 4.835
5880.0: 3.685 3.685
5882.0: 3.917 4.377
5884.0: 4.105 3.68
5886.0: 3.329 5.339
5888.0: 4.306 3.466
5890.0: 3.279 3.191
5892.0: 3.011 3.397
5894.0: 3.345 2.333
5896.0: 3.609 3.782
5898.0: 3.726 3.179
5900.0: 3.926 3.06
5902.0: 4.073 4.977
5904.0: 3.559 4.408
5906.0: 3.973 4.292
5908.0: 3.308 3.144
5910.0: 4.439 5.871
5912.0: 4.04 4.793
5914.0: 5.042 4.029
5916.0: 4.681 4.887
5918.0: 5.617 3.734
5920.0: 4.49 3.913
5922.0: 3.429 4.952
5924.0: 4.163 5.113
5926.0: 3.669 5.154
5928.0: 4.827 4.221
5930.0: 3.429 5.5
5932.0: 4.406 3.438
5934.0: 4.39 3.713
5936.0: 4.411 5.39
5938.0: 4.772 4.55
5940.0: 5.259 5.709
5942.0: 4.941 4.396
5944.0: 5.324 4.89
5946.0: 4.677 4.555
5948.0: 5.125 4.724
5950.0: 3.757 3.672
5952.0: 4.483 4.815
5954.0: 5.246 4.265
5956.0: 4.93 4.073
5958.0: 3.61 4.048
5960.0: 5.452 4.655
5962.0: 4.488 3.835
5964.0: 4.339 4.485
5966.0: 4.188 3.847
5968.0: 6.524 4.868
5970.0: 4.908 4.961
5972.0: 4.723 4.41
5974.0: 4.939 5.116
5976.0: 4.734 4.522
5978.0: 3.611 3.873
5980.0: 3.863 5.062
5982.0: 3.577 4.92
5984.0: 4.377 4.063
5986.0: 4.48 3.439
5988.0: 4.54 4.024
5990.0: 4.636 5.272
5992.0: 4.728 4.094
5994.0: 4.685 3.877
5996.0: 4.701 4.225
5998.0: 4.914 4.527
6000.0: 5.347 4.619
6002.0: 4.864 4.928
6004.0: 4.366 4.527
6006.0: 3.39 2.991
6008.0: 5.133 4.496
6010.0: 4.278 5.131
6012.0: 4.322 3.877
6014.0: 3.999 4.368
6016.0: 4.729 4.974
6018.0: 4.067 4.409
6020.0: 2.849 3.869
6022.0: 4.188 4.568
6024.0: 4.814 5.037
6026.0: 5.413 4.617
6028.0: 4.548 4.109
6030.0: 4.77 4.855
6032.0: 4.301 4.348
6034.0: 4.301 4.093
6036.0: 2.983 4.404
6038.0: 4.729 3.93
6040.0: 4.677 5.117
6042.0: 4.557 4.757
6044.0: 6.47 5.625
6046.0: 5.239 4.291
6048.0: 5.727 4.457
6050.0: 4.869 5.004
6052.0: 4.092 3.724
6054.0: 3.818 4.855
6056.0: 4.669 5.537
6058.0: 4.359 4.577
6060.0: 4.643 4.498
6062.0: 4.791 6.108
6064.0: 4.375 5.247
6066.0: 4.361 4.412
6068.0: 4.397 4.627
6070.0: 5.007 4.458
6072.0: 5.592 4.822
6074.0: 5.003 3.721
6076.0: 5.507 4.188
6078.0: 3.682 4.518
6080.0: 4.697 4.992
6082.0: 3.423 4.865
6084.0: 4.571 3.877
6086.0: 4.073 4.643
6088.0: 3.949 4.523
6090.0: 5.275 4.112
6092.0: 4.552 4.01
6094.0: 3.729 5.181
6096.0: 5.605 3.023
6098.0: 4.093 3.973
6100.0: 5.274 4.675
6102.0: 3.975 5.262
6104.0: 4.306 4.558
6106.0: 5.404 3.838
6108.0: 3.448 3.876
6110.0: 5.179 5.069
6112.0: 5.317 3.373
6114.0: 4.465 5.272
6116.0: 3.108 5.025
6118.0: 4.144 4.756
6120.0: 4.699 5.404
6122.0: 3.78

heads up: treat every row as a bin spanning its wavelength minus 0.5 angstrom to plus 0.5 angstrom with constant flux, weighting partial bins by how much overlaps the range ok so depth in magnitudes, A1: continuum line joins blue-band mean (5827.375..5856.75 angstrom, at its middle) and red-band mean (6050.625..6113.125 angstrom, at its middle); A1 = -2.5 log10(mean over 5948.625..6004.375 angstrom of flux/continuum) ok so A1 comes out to 0.06 mag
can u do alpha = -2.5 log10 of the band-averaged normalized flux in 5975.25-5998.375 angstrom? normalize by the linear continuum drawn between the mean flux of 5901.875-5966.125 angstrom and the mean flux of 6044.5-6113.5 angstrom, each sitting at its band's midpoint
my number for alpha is 0.04 mag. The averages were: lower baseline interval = 4.48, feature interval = 4.36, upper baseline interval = 4.57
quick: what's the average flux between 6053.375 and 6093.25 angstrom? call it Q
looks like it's 4.58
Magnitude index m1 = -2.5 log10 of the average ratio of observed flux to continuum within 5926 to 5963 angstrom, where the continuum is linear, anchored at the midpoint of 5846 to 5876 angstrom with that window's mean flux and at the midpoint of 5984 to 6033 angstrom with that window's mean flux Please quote 0.01 mag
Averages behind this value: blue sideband 4.84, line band 4.57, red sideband 4.44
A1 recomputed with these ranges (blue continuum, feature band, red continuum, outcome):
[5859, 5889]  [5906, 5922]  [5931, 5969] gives 0.050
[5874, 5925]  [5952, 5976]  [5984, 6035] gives -0.084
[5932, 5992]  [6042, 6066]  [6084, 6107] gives -0.085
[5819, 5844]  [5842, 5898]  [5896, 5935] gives 0.067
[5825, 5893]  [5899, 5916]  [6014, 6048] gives 0.128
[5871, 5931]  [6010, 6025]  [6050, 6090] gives 0.034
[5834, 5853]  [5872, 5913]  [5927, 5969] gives 0.187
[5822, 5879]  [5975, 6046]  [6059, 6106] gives 0.055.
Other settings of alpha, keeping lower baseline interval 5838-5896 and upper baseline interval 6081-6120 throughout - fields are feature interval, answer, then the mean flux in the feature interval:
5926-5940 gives 0.01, 4.48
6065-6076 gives -0.06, 4.71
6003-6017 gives 0.04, 4.33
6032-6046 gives -0.04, 4.63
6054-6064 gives -0.09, 4.81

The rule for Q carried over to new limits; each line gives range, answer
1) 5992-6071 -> 4.56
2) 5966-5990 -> 4.49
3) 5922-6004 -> 4.55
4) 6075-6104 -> 4.42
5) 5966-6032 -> 4.48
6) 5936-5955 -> 4.77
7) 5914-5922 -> 4.45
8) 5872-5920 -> 4.14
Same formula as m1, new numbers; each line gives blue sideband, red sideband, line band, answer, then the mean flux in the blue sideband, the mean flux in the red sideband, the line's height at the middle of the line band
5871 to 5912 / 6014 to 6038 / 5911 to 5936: -0.076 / 4.06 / 4.37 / 4.13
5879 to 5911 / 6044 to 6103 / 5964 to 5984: -0.106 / 3.79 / 4.61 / 4.15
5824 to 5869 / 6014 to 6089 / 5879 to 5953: 0.154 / 5.03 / 4.57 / 4.88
